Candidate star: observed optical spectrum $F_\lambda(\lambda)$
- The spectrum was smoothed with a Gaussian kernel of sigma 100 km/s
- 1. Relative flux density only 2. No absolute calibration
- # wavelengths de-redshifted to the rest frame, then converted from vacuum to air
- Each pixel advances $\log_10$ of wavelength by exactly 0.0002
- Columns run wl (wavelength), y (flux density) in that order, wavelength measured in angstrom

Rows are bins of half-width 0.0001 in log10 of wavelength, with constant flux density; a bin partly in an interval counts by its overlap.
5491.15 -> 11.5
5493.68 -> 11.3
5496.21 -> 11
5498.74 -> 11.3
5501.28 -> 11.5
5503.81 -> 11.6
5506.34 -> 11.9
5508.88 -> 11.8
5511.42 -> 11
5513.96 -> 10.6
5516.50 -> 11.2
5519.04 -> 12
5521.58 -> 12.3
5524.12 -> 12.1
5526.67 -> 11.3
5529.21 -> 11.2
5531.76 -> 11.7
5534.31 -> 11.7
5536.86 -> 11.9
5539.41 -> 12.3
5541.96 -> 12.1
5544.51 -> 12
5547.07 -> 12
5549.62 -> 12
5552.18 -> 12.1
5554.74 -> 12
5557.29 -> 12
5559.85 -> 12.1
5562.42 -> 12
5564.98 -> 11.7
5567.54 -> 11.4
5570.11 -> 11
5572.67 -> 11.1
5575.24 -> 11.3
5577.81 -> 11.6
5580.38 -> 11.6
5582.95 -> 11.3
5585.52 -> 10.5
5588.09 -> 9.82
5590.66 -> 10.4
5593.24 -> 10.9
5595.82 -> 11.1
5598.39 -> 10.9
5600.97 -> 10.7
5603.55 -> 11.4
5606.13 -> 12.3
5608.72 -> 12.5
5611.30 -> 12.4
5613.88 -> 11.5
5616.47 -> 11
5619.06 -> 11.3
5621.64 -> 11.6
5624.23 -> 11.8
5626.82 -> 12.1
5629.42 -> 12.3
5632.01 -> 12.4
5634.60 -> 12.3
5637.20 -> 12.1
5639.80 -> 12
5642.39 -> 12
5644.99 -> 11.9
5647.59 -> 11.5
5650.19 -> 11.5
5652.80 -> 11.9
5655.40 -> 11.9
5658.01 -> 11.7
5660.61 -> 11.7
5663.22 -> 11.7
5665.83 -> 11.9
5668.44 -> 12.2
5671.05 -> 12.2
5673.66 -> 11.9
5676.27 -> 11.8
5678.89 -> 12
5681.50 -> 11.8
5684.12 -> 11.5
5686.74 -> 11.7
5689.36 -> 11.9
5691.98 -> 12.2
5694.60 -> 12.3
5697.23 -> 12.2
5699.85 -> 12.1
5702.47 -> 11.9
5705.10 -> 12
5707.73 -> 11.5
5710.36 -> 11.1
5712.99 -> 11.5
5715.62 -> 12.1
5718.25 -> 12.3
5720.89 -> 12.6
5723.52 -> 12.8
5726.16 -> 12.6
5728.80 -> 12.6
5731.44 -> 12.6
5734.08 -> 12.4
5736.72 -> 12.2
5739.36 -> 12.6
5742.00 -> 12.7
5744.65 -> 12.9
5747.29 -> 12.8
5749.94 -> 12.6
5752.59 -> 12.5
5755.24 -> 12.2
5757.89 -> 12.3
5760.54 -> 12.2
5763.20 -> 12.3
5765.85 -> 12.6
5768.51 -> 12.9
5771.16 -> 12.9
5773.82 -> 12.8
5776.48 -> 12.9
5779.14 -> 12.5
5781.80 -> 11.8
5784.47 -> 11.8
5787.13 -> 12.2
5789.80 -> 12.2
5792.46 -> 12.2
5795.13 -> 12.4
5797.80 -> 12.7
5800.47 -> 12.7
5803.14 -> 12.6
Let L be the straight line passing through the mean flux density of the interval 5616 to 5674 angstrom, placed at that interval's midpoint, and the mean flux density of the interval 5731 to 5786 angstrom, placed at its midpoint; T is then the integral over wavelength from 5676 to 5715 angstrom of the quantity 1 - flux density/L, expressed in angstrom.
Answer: 1.0 angstrom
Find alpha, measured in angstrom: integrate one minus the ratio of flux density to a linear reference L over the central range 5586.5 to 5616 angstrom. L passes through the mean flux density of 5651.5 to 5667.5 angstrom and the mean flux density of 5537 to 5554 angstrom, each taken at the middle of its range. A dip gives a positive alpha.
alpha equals 1.7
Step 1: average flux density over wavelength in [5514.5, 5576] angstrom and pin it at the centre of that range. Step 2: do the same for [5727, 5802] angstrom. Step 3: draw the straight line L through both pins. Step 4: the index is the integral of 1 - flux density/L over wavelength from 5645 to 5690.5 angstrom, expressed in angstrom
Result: 1.3 angstrom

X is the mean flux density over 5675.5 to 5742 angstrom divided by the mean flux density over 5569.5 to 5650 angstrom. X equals 1.05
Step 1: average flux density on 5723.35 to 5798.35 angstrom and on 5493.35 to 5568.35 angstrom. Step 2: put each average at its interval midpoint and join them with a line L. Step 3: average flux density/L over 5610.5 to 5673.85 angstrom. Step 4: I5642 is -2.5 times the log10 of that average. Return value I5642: 0.02 mag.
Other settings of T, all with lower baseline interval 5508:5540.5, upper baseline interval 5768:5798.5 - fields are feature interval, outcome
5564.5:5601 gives 2.42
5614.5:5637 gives 0.16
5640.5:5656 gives 0.28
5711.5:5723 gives 0.06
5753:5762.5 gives 0.06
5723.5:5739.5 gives -0.33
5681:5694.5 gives 0.29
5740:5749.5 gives -0.36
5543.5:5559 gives -0.42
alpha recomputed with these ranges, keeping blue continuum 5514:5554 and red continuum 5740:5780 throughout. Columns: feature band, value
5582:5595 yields 1.55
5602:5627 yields 0.70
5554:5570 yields 0.16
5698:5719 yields 1.05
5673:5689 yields 0.71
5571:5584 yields 0.66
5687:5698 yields 0.24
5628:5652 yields 0.38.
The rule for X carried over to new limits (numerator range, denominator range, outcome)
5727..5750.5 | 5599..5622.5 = 1.09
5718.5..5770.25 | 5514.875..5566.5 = 1.06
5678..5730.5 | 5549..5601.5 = 1.06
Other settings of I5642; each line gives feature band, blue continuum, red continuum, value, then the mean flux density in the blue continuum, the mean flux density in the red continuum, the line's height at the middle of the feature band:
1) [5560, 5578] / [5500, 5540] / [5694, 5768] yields 0.029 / 11.6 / 12.3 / 11.8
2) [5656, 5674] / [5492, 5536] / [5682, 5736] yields 0.005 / 11.5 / 12.1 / 12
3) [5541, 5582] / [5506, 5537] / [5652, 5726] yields -0.008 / 11.6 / 12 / 11.7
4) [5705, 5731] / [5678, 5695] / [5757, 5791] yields -0.004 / 11.9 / 12.4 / 12.1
